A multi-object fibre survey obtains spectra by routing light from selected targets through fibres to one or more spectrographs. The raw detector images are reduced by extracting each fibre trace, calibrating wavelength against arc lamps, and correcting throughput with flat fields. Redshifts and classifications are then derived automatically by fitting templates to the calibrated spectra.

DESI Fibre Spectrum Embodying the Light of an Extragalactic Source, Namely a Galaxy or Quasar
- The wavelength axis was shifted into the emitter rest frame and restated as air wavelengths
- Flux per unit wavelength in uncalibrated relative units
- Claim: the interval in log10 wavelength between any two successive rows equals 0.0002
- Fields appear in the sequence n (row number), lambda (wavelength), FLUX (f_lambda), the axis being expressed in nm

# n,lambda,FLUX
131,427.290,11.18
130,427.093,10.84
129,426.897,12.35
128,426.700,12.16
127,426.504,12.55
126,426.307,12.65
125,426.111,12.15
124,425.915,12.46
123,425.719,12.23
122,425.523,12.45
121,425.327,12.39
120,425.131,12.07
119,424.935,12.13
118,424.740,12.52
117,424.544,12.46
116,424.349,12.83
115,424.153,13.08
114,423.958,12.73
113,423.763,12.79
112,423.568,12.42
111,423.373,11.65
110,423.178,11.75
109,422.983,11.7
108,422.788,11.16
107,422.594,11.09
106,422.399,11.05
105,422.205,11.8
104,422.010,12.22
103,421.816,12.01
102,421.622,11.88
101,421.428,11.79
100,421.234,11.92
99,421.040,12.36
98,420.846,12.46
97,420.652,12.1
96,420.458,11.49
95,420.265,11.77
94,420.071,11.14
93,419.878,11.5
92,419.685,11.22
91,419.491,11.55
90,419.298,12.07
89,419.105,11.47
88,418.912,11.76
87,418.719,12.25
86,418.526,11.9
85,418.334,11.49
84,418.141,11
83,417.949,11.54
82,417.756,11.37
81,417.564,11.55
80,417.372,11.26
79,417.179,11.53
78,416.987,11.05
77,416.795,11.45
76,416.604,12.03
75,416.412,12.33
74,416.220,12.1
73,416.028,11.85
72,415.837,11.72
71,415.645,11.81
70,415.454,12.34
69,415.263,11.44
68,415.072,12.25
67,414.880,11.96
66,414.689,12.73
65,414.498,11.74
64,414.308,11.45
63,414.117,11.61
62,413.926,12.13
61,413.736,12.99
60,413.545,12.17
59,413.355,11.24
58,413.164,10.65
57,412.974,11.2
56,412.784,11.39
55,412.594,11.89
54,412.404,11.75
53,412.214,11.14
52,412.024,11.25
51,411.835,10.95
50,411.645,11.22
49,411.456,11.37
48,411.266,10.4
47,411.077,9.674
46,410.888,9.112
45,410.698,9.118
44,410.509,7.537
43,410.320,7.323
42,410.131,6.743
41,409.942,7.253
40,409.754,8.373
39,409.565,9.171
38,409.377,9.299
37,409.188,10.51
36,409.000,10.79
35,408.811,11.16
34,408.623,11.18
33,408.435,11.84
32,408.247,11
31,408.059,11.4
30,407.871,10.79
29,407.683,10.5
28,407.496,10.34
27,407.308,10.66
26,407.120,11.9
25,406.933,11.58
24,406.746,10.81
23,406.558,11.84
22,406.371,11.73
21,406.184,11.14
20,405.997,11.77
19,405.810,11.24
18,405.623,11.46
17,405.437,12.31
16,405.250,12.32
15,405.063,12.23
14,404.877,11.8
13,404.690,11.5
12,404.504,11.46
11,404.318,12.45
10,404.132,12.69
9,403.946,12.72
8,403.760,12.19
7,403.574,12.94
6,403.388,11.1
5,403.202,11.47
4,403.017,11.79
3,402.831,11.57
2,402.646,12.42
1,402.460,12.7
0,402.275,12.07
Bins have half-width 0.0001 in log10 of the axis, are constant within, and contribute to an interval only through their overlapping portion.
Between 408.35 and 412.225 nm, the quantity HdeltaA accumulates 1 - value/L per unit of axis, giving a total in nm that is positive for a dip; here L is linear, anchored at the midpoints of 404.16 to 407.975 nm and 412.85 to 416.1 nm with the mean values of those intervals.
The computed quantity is 0.640 nm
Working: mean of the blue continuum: 11.5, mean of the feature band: 9.75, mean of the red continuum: 11.8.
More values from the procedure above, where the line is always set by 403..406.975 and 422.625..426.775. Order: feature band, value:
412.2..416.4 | 0.08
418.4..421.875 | 0.11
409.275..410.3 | 0.33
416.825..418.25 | 0.09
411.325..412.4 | 0.07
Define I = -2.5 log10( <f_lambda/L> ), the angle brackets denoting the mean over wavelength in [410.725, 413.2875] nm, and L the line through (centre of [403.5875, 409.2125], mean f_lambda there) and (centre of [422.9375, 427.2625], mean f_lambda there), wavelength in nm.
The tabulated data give 0.085 mag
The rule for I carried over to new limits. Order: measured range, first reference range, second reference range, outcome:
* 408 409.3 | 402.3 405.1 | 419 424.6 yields 0.09 mag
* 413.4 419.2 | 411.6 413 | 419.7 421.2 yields -0.02 mag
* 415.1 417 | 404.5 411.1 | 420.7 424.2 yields -0.05 mag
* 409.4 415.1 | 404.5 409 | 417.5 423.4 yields 0.09 mag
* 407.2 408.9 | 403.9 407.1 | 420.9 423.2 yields 0.08 mag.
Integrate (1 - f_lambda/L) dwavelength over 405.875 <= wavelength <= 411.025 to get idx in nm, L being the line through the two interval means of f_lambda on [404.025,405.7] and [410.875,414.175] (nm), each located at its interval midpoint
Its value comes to 0.67 nm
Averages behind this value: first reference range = 12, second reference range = 11.3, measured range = 10.2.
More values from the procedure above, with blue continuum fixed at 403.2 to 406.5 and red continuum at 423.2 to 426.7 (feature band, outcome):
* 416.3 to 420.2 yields 0.217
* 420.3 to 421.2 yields 0.018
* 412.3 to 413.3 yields 0.062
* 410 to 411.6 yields 0.415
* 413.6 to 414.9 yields 0.007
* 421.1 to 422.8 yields 0.090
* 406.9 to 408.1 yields 0.102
